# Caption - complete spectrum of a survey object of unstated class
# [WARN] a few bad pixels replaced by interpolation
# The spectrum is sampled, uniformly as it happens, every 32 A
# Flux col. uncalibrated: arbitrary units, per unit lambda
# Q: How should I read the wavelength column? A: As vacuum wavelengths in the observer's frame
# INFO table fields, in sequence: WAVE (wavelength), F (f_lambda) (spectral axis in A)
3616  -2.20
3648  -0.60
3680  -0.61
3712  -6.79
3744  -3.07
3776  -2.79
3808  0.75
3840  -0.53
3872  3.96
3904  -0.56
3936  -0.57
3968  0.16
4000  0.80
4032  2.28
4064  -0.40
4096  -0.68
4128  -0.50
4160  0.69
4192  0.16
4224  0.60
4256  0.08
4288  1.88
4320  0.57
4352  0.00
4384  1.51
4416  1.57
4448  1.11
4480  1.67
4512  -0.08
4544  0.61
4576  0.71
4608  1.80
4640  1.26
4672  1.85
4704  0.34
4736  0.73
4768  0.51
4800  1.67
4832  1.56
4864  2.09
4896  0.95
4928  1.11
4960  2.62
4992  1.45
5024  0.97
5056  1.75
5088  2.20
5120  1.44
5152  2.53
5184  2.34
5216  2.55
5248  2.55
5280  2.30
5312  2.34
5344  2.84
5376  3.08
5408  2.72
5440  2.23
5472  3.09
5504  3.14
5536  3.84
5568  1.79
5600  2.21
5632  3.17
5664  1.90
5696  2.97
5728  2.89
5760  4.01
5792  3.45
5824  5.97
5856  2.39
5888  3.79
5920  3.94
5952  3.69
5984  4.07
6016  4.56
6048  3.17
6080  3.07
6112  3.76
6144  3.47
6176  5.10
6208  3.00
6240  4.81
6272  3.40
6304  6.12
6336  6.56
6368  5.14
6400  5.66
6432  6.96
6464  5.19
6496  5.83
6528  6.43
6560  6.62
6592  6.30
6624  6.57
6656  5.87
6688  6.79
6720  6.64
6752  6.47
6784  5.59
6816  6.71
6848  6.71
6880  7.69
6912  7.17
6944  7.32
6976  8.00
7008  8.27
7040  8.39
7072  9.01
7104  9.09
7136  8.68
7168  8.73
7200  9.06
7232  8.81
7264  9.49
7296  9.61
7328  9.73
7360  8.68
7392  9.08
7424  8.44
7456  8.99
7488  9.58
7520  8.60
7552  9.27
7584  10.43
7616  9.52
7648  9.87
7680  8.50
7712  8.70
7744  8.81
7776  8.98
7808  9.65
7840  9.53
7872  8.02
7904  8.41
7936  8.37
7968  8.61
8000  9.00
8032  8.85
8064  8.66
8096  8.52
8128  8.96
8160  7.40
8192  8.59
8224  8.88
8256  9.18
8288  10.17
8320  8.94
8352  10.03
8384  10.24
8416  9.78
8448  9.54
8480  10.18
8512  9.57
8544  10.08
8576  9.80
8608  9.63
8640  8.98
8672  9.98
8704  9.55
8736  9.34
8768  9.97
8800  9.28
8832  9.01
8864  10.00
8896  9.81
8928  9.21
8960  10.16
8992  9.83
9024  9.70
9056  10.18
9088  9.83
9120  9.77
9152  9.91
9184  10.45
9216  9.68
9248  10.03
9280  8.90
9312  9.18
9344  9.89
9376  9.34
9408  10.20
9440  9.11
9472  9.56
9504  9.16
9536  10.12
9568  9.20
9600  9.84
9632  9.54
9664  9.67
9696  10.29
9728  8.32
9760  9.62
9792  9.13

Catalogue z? 0.577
